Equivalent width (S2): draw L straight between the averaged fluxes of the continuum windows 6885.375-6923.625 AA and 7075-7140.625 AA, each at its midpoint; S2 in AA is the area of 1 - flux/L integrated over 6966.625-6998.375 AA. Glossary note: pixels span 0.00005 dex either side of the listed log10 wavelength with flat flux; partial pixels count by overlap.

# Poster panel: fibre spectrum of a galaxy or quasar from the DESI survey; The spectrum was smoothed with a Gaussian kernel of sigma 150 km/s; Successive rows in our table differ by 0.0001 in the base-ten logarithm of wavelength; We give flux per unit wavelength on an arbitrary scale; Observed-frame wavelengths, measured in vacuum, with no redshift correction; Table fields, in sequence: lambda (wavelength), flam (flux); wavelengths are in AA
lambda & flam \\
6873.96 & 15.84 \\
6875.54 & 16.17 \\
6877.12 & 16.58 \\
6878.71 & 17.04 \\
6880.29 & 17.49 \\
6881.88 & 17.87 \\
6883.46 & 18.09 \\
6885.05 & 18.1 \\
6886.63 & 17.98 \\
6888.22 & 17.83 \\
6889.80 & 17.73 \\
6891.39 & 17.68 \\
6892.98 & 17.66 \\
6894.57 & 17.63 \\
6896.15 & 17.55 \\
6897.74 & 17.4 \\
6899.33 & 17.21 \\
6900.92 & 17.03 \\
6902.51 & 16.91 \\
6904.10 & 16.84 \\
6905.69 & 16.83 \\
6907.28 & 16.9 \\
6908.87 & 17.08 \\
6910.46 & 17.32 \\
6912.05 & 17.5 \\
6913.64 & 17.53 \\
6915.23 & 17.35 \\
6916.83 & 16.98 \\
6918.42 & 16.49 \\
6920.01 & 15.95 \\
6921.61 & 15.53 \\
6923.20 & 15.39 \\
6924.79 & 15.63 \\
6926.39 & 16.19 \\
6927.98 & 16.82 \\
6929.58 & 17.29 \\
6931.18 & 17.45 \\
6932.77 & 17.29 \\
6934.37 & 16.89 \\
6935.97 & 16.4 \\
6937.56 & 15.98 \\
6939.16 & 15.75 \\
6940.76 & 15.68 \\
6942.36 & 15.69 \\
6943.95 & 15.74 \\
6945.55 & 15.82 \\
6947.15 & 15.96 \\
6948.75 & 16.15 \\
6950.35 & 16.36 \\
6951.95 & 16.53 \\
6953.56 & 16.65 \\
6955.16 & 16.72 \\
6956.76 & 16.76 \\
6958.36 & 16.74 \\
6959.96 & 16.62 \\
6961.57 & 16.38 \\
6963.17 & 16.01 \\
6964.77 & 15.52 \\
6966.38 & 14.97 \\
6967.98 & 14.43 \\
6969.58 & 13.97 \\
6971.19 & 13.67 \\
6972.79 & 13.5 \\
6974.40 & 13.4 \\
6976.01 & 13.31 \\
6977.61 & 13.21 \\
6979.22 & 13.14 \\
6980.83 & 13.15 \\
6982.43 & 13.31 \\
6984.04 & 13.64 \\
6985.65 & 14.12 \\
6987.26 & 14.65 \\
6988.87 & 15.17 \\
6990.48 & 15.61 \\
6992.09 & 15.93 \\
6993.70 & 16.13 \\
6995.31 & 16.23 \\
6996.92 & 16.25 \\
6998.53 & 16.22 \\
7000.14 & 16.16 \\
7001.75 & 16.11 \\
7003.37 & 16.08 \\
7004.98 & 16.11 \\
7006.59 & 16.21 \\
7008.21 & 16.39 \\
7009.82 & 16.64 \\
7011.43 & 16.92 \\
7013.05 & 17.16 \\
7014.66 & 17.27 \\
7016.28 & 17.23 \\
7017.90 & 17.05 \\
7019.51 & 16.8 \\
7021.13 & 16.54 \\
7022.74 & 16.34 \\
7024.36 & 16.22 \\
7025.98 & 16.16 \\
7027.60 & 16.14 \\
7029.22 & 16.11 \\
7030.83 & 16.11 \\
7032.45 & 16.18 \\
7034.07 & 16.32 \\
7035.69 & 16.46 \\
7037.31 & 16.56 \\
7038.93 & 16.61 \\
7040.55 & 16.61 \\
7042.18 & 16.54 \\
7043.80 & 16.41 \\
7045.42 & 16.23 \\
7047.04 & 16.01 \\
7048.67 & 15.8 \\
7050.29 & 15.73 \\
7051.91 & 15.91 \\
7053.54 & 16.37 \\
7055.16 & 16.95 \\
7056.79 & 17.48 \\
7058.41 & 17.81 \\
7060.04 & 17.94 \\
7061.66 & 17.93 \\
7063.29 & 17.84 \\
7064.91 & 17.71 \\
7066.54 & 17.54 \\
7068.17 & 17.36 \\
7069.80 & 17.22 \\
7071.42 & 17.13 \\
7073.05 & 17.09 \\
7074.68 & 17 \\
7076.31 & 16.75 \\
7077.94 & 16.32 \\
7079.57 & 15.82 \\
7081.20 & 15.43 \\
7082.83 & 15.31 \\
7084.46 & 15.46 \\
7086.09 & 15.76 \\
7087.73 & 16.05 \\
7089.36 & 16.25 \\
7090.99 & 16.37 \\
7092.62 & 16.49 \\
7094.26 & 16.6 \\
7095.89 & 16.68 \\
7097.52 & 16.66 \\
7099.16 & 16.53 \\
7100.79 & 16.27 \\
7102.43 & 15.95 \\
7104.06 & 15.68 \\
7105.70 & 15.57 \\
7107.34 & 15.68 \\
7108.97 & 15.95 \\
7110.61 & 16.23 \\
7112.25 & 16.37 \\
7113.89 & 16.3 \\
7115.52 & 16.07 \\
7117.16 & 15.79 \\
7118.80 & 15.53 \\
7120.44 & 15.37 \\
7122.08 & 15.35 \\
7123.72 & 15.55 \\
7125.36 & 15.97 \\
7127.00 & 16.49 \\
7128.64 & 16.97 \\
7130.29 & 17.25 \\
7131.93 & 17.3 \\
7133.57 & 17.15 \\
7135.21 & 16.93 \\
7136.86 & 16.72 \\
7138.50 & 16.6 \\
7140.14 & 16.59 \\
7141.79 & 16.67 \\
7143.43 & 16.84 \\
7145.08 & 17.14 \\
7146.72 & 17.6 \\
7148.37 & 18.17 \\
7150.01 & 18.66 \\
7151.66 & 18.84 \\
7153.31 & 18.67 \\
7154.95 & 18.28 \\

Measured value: 4.5 AA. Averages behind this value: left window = 17.1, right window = 16.2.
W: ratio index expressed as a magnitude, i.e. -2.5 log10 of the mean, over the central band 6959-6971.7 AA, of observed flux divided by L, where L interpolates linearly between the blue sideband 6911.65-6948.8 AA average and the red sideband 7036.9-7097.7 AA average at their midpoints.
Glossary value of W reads 0.08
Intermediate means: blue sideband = 16.4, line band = 15.2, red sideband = 16.6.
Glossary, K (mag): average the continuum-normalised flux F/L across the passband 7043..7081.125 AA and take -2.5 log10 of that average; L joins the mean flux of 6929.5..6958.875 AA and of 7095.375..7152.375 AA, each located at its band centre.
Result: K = -0.02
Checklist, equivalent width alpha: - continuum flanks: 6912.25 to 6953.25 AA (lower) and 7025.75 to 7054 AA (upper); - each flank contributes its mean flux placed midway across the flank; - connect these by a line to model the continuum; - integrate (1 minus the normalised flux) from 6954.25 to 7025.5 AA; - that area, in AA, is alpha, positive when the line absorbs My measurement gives 3.26 AA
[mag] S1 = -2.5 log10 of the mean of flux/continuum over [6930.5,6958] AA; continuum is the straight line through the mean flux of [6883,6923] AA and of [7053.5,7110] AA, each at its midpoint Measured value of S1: 0.05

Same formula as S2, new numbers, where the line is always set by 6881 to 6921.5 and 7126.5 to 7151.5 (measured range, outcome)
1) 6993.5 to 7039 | 2.1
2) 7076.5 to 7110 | 2.3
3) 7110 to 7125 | 1.2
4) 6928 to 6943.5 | 0.7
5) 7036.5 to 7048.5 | 0.6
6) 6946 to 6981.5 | 4.4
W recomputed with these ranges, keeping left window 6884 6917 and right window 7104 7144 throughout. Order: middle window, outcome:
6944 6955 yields 0.060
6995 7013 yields 0.035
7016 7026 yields 0.011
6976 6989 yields 0.233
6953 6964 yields 0.035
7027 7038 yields 0.030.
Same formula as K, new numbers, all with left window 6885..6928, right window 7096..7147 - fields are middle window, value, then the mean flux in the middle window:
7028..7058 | 0.01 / 16.4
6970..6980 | 0.25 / 13.4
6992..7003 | 0.04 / 16.2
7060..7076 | -0.06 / 17.4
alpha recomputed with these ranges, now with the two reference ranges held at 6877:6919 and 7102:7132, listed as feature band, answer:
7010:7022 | -0.2 AA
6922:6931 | 0.5 AA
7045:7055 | 0.2 AA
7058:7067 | -0.8 AA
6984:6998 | 1.2 AA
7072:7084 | 0.0 AA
